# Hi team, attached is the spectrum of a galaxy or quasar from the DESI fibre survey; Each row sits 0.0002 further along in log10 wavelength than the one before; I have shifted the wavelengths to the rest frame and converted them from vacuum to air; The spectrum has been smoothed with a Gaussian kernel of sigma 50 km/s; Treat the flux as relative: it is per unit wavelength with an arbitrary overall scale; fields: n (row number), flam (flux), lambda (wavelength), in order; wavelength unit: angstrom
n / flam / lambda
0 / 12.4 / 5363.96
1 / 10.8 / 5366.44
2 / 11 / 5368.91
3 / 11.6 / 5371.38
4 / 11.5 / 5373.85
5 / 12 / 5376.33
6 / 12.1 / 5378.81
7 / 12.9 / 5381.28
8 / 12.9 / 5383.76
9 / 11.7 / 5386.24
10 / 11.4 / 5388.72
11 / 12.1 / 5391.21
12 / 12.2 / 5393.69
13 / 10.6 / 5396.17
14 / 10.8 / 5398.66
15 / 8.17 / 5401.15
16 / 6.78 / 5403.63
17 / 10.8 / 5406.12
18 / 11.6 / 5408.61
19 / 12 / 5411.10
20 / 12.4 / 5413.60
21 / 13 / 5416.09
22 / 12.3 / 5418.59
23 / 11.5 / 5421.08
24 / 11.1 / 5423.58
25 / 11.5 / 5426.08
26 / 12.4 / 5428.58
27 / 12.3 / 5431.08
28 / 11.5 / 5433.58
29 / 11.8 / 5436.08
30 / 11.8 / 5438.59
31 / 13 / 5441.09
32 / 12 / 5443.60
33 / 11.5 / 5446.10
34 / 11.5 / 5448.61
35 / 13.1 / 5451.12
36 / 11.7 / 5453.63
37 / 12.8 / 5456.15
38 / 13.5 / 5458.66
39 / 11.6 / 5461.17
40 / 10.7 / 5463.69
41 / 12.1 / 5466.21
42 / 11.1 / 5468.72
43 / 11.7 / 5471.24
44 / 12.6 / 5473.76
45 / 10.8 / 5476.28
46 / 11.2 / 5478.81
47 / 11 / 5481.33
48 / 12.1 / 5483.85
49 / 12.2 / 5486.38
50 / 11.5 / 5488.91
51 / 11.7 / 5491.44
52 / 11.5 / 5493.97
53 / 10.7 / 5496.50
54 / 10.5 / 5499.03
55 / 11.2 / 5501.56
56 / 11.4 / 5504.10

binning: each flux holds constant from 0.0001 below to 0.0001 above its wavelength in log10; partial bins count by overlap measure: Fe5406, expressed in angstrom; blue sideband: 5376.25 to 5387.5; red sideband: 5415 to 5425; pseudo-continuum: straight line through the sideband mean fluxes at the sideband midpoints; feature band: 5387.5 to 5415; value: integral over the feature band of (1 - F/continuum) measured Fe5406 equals 3.0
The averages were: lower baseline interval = 12.4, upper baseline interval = 11.9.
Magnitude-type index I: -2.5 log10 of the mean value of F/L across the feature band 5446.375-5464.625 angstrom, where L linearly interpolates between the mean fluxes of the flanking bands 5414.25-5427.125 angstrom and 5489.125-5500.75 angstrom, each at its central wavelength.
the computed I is -0.05 mag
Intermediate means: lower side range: 11.9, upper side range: 11.1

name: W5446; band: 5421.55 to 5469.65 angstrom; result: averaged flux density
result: 11.9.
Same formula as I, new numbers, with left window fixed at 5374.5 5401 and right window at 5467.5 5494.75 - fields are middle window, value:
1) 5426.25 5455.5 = -0.038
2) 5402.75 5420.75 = 0.028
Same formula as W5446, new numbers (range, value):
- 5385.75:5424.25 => 11.1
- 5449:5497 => 11.8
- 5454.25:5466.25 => 12.1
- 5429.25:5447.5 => 12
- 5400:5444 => 11.4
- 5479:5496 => 11.6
